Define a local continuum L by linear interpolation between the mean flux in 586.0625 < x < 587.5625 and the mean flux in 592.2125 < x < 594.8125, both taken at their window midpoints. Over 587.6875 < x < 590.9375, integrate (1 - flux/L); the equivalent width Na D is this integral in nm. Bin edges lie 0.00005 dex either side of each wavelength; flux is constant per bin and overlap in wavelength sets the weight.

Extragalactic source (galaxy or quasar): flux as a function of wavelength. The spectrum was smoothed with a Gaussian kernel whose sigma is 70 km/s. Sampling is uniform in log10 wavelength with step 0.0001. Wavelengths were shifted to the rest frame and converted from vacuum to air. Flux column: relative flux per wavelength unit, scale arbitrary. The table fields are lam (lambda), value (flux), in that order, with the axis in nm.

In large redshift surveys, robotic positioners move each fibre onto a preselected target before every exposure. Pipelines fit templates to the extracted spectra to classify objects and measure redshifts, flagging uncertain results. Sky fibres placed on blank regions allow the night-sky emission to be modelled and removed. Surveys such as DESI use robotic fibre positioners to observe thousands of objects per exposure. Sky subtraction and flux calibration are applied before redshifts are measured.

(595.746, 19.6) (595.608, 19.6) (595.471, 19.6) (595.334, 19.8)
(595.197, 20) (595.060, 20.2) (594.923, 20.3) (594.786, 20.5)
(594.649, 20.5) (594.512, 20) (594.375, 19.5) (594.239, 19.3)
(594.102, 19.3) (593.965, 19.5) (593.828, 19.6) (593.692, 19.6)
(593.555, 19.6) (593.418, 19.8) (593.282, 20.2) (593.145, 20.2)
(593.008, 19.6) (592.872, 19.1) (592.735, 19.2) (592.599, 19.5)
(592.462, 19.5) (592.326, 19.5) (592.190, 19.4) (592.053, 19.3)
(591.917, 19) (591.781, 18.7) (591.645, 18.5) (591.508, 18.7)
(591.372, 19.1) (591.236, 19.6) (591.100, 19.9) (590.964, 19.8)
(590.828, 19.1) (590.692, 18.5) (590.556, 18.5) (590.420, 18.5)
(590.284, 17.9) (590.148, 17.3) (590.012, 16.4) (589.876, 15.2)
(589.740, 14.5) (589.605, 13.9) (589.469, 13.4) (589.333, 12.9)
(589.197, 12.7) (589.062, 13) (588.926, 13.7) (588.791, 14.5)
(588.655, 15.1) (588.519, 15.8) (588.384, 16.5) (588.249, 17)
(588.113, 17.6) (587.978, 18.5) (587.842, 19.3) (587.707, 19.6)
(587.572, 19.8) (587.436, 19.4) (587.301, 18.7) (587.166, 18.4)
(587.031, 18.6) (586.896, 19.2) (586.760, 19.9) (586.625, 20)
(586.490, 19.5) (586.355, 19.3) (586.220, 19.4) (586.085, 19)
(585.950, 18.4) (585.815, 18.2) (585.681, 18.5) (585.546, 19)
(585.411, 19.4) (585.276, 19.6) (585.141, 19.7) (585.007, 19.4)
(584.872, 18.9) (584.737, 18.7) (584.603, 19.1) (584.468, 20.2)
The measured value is 0.53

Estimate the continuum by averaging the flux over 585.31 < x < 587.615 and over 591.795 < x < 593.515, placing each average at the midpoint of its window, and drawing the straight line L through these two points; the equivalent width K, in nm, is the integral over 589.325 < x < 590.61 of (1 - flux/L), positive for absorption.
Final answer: 0.22 nm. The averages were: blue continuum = 19.1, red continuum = 19.5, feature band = 16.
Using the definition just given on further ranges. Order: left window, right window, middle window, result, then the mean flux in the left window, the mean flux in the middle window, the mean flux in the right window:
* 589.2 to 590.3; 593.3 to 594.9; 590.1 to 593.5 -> -0.394 nm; 14.9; 19.1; 19.8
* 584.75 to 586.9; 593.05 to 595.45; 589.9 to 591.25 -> 0.081 nm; 19.2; 18.4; 19.9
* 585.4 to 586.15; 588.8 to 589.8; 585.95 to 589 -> -0.360 nm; 18.7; 18.1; 13.5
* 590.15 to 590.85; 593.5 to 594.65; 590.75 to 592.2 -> -0.038 nm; 18.3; 19.2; 19.6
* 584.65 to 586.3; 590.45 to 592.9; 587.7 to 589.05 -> 0.185 nm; 19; 16.5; 19.2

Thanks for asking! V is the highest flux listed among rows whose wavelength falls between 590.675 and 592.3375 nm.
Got 19.9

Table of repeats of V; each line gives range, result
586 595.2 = 20.5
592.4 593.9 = 20.2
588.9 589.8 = 14.5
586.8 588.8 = 19.8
